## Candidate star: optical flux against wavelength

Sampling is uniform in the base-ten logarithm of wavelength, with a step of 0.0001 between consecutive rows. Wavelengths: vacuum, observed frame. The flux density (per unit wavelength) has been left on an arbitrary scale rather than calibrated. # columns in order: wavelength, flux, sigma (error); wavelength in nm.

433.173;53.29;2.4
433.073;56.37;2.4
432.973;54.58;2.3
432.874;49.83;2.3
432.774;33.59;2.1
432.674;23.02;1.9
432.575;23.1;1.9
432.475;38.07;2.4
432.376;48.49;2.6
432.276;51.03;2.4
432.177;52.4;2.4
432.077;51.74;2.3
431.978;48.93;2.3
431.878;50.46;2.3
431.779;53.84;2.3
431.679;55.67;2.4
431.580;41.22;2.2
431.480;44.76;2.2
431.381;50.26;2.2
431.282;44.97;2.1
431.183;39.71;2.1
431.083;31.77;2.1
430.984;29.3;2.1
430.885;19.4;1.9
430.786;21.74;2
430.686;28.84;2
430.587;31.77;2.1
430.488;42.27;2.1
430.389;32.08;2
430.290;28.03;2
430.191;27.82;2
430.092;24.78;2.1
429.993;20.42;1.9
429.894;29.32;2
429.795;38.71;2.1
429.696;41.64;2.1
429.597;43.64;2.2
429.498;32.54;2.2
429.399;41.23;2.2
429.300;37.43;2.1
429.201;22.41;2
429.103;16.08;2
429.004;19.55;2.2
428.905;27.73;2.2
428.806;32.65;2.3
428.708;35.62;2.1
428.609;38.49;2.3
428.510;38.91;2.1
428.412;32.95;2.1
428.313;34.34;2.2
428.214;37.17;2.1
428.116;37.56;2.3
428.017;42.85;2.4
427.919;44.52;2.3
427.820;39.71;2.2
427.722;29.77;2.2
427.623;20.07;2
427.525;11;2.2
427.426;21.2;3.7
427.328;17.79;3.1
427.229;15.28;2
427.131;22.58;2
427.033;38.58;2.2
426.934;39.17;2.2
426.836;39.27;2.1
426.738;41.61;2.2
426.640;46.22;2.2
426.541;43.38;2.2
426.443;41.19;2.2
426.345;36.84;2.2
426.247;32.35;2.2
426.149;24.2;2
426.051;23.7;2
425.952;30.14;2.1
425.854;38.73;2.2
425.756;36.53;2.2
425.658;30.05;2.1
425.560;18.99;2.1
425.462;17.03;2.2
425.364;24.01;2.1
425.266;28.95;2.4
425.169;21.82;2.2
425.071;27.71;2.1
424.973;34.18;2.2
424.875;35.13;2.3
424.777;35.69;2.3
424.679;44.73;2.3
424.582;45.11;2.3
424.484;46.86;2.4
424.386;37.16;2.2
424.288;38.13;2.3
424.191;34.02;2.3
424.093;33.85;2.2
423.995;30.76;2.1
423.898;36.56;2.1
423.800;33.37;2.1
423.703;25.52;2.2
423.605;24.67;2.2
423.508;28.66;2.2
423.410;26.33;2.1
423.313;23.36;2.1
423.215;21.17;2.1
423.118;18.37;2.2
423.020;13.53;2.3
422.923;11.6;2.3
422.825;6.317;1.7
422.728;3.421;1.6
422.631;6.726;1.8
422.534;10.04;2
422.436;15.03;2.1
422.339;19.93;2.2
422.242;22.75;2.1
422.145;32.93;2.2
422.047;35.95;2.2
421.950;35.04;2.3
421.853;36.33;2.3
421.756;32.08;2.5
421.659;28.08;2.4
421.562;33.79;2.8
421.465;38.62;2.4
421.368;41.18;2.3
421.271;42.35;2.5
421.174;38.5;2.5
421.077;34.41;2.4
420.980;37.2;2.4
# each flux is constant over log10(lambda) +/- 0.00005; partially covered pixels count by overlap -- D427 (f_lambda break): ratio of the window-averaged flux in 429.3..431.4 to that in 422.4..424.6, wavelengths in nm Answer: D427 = 1.3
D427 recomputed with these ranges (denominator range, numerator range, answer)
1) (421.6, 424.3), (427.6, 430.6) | 1.36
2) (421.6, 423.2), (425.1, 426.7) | 1.50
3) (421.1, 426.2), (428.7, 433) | 1.28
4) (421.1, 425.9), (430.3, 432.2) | 1.40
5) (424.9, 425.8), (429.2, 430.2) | 1.25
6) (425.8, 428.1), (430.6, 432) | 1.23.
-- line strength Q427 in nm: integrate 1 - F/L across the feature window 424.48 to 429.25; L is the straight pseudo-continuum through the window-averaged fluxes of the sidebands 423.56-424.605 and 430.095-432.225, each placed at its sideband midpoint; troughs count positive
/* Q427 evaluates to 0.62 nm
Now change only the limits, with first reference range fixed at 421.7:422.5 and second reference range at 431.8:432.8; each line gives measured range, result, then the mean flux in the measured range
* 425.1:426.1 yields 0.189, 27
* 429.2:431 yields 0.363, 31.5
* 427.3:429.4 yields 0.361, 30.8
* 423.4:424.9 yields -0.176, 35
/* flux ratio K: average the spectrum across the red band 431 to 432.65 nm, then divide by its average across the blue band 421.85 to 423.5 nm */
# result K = 2.27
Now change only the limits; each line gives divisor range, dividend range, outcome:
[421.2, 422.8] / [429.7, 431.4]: 1.18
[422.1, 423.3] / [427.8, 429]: 2.36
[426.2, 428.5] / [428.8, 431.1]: 0.90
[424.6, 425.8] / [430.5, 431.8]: 1.26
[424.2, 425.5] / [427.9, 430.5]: 0.98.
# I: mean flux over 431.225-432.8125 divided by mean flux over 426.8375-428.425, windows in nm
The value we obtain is 1.46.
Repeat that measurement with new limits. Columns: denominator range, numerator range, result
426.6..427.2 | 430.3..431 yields 0.79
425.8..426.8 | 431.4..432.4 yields 1.39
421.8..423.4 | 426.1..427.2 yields 1.85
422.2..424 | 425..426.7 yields 1.57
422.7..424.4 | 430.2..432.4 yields 1.63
